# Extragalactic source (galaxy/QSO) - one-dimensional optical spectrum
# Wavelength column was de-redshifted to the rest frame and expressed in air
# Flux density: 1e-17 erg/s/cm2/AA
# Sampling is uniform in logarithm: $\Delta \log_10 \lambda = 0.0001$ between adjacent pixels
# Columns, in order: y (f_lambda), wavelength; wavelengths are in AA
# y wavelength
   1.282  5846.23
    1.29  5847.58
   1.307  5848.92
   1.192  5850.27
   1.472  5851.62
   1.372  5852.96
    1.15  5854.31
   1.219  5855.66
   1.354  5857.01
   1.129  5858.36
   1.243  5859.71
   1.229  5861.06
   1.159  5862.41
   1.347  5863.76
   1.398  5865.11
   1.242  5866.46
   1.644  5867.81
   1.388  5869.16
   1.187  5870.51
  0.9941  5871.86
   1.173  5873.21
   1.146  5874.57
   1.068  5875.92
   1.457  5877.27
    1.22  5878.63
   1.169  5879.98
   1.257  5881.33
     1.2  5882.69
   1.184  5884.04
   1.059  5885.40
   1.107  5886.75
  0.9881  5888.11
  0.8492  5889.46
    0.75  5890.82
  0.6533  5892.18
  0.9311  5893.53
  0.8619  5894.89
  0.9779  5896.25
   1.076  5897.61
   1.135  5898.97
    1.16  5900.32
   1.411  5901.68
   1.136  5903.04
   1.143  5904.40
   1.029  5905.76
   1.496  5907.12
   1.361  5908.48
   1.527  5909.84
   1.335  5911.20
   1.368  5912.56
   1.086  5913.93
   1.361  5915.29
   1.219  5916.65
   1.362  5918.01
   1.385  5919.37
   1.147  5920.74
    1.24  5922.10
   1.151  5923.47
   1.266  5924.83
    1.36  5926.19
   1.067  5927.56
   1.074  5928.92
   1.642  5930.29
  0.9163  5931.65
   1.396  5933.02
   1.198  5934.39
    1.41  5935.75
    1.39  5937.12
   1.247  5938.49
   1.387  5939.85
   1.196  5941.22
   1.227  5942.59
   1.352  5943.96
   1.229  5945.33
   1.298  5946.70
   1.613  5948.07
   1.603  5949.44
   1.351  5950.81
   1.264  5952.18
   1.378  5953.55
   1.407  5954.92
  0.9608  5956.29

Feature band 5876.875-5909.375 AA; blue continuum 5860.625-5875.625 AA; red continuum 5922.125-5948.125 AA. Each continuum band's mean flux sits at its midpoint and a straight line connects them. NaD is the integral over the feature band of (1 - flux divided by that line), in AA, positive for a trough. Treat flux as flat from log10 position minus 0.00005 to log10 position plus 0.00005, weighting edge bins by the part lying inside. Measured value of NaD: 4.0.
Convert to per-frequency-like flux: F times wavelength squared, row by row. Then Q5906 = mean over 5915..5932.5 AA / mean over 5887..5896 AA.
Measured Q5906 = 1.5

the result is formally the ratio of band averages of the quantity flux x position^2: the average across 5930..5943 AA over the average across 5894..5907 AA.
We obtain 1.17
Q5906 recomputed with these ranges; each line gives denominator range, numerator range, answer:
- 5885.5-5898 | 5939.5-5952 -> 1.51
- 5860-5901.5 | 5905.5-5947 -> 1.15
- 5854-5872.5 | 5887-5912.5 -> 0.89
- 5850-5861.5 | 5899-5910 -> 1.02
